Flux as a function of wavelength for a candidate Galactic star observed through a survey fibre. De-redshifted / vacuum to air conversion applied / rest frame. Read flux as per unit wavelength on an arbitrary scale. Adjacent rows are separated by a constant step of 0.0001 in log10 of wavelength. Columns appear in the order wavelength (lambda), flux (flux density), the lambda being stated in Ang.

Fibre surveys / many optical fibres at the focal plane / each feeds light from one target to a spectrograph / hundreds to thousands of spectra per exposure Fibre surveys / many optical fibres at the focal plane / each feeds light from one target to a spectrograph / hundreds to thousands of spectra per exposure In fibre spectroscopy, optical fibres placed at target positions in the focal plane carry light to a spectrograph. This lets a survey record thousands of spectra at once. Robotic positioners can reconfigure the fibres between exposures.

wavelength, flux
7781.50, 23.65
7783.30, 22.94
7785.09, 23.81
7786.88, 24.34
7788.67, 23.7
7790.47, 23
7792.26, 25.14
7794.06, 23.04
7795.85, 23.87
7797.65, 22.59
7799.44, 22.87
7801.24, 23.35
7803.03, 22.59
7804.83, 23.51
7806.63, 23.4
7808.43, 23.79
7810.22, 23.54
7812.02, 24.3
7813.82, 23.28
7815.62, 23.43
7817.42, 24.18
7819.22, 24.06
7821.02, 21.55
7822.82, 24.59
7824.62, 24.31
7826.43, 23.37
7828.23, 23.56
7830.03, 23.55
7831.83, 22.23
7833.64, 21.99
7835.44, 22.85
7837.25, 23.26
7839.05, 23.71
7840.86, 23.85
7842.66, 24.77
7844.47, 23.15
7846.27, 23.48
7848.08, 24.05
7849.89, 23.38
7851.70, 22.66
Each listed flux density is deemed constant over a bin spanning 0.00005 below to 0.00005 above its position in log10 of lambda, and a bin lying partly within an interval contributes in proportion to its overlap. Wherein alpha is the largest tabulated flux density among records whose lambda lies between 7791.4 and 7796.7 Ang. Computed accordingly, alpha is 25.14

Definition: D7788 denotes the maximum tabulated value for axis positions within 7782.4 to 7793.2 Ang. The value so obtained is 25.14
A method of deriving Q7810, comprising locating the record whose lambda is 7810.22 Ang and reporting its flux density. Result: 23.54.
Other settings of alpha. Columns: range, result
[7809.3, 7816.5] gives 24.3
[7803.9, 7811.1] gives 23.79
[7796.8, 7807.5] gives 23.51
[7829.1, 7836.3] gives 23.55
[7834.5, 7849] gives 24.77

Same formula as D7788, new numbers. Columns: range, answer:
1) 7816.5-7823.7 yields 24.59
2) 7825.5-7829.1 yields 23.56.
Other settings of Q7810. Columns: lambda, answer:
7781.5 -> 23.65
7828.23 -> 23.56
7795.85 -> 23.87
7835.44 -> 22.85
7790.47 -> 23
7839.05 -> 23.71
